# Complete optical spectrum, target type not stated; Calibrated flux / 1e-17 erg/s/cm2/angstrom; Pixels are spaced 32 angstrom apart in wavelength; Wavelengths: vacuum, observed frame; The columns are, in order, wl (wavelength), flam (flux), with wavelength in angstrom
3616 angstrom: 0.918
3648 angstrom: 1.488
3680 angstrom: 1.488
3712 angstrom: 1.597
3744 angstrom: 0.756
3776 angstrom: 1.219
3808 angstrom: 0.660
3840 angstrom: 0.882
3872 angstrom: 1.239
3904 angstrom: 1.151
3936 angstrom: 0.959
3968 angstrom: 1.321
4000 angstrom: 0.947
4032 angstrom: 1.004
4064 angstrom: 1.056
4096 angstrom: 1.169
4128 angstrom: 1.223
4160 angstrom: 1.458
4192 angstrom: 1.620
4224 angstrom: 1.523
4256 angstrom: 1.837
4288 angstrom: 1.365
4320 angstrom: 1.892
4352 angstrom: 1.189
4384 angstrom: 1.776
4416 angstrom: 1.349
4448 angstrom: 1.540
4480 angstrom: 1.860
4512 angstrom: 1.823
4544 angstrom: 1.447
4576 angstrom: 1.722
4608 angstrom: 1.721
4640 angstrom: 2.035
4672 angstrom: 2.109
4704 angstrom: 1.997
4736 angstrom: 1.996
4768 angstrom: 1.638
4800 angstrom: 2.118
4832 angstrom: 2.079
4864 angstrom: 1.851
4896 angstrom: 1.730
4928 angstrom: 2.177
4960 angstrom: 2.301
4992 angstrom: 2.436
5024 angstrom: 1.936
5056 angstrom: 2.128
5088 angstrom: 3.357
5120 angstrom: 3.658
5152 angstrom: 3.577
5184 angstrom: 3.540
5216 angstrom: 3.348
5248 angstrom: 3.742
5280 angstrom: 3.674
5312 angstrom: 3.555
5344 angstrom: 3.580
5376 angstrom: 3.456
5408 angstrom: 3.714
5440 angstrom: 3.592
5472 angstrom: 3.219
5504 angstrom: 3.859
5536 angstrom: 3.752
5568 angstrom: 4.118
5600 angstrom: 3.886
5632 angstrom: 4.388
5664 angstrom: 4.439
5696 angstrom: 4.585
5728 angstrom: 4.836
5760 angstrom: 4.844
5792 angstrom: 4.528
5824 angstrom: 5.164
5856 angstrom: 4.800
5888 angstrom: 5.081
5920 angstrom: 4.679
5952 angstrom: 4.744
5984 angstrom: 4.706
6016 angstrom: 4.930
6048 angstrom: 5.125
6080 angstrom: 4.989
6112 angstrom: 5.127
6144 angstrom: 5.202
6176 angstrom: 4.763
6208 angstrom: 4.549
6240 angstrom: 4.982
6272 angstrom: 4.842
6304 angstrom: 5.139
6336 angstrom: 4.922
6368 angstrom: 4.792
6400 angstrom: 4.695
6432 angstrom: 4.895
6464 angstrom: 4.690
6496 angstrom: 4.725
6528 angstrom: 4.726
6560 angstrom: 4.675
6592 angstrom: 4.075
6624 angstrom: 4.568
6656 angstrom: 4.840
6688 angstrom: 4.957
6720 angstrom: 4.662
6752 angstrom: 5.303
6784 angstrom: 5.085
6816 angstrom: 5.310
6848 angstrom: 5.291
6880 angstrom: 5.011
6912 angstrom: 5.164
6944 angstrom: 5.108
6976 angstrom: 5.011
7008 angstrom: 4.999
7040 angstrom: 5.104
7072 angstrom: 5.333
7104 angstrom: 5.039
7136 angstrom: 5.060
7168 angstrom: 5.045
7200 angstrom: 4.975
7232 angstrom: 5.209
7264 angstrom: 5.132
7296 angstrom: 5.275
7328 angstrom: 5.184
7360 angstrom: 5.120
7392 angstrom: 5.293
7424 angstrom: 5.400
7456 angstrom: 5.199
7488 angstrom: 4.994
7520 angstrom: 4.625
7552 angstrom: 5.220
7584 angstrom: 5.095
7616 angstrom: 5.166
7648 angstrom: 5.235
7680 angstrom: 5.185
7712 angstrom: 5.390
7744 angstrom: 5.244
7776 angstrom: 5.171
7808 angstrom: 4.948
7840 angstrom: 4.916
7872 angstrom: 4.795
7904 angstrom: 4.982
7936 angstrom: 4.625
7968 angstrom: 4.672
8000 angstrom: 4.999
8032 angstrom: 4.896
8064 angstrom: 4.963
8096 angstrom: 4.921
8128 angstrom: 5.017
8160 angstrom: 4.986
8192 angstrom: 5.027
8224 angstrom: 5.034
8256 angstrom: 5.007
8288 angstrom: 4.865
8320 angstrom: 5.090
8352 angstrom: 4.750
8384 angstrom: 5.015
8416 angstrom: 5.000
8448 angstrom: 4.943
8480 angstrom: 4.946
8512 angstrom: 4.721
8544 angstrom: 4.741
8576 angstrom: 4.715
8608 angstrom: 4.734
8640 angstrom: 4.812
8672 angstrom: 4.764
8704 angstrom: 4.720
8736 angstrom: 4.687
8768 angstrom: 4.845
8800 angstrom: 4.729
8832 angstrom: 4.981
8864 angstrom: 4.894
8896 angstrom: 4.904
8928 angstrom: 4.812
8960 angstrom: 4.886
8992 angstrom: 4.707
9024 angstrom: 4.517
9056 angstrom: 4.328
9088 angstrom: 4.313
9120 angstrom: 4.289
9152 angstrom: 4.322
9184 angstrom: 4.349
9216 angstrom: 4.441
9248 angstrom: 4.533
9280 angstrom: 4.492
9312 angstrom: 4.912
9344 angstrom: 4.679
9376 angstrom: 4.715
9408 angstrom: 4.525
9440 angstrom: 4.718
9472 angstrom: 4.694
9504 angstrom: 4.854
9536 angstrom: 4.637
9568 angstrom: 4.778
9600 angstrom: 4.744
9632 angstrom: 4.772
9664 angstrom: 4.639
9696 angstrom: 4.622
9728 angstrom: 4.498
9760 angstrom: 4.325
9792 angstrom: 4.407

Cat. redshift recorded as 0.27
